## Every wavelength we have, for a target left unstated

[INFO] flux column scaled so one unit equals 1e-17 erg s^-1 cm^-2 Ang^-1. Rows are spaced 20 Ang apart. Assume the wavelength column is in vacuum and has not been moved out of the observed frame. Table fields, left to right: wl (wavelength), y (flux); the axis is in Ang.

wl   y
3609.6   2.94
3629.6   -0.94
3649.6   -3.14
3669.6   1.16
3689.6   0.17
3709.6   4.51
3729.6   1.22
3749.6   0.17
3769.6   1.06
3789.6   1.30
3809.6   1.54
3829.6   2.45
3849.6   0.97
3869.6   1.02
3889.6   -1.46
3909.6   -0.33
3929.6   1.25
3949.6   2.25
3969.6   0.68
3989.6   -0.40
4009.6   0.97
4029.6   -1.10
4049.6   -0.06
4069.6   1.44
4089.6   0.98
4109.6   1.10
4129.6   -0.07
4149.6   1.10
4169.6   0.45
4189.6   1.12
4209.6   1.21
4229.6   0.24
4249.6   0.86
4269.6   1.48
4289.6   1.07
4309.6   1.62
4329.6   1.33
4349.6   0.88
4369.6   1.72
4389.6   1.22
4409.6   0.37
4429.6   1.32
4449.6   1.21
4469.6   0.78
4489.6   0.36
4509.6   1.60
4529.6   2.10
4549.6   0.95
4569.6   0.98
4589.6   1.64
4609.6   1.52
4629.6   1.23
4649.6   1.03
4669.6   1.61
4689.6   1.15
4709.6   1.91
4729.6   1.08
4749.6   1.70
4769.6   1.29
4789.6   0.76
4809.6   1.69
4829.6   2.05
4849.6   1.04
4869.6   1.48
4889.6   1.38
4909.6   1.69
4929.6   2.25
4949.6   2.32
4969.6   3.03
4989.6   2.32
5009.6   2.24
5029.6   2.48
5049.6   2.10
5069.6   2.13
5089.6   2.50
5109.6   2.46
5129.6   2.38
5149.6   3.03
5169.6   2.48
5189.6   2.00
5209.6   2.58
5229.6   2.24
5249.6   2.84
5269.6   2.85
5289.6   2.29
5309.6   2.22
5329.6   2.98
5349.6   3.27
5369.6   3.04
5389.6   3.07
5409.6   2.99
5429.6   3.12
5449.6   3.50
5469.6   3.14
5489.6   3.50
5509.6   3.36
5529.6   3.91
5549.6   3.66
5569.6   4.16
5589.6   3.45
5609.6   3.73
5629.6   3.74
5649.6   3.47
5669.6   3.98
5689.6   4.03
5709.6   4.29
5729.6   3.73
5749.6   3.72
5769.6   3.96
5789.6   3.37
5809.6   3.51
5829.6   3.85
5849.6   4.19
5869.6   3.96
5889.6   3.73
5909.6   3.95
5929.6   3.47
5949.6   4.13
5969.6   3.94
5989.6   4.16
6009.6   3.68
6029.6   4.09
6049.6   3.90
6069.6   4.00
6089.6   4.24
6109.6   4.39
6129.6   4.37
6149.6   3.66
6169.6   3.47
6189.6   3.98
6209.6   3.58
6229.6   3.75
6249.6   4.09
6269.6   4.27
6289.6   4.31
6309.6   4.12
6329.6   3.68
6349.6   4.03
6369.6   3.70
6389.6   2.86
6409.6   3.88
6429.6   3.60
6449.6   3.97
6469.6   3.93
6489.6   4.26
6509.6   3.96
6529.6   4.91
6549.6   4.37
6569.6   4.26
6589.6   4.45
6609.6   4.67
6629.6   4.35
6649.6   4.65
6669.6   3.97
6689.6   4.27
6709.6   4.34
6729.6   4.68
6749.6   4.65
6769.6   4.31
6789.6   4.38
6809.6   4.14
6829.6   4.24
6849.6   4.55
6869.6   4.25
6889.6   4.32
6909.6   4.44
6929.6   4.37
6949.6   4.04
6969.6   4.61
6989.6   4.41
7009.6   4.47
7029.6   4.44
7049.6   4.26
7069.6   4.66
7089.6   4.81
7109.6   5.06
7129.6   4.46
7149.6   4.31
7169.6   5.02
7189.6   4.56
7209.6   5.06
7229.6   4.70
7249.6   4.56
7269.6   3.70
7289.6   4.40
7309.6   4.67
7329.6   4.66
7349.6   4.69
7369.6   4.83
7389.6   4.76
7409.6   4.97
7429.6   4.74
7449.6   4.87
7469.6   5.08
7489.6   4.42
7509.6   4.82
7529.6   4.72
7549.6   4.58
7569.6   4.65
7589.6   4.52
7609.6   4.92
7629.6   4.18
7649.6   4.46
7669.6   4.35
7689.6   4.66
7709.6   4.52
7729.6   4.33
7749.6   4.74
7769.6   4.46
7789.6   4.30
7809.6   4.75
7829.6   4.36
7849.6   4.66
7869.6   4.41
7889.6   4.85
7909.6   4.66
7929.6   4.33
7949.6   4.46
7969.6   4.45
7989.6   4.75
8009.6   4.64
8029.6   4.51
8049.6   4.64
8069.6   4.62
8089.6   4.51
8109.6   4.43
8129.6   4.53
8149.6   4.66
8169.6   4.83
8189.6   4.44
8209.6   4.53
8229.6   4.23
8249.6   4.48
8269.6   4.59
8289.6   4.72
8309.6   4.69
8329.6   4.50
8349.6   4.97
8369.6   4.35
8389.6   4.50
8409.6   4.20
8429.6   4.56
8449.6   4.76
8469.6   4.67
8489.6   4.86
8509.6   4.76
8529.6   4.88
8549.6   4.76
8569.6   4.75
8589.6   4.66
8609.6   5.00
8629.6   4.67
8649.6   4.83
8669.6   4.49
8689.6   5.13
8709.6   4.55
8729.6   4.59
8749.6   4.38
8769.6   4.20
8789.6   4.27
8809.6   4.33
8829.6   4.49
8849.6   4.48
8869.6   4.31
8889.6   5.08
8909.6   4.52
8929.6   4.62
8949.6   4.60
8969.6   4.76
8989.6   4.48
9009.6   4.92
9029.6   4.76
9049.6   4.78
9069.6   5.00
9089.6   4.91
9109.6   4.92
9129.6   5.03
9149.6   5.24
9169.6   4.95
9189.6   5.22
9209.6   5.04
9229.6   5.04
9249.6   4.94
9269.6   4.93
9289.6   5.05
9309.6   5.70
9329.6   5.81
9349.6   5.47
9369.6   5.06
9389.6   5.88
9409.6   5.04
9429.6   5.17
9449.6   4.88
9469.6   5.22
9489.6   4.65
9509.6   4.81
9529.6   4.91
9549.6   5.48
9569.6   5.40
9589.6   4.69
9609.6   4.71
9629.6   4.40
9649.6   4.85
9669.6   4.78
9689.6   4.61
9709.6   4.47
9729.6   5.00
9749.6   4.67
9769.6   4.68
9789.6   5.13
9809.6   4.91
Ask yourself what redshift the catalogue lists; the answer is 0.23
